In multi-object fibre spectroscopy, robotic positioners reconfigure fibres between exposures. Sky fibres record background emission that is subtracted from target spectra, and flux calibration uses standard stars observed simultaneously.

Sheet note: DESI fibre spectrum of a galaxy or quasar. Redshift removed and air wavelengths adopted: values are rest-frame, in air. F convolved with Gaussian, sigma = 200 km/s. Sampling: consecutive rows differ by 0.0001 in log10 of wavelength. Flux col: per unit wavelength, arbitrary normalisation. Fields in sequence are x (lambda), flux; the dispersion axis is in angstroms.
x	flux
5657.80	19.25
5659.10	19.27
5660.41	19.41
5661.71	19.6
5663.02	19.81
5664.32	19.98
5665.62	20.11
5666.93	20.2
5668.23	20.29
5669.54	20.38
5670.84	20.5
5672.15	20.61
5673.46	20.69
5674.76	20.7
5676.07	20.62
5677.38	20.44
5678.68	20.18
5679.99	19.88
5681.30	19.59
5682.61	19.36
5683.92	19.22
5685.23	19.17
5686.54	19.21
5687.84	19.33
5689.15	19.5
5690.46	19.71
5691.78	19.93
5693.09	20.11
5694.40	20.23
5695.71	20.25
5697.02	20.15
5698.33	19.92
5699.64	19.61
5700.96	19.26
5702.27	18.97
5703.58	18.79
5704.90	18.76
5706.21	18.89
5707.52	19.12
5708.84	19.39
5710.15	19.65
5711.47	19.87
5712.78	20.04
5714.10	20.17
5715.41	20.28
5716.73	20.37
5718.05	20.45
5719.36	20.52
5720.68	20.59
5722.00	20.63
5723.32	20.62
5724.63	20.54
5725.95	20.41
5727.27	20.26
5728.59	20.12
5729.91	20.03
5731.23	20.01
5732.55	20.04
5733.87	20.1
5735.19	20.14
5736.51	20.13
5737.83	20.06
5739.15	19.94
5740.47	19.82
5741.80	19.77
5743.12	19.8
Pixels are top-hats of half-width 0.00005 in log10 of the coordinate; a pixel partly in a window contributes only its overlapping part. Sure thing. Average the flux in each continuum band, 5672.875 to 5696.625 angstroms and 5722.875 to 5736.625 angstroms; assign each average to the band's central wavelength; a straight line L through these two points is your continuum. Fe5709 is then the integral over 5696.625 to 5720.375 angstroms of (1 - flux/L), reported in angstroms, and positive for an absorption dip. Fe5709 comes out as 0.45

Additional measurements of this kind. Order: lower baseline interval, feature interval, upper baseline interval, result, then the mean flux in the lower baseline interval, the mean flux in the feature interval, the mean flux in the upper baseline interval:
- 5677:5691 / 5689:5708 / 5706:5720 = 0.20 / 19.6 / 19.6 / 19.9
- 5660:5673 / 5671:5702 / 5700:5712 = -0.40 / 20.1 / 19.9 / 19.2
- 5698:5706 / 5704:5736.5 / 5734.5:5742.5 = -0.77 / 19.2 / 20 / 20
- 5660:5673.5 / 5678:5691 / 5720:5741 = 0.41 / 20.1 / 19.5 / 20.2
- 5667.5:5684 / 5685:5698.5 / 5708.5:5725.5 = 0.30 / 20.2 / 19.8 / 20.3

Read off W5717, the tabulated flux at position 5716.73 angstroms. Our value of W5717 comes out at 20.37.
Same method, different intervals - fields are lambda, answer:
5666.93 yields 20.2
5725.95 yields 20.41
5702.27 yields 18.97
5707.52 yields 19.12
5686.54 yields 19.21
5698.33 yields 19.92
